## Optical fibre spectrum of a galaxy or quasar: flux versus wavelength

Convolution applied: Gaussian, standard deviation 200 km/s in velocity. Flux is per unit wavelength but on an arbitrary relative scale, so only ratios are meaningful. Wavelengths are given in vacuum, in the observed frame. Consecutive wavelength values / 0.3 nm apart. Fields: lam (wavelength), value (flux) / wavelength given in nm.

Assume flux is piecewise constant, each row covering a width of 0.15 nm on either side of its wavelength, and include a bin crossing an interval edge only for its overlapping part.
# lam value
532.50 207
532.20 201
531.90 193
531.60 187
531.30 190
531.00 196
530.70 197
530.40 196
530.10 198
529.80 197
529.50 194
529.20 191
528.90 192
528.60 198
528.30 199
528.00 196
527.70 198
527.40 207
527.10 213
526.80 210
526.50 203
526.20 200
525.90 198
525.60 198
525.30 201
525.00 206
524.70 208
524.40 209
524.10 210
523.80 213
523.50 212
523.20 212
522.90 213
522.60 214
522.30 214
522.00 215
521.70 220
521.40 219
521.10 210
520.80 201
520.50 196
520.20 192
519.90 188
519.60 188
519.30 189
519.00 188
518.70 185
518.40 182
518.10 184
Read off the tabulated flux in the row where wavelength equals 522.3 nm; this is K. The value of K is 214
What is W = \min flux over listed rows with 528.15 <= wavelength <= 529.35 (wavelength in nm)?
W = 191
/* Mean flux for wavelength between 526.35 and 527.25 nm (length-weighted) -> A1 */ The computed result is 209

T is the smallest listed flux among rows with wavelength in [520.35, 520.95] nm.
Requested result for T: 196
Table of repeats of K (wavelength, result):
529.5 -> 194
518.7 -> 185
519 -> 188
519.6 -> 188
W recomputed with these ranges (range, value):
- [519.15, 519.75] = 188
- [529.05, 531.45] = 190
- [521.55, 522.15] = 215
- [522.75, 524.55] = 209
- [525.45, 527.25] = 198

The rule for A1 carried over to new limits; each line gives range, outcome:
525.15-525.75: 199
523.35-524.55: 211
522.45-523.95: 213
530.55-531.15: 197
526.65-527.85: 207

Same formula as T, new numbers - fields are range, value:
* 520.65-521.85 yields 201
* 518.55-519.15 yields 185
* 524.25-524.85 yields 208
